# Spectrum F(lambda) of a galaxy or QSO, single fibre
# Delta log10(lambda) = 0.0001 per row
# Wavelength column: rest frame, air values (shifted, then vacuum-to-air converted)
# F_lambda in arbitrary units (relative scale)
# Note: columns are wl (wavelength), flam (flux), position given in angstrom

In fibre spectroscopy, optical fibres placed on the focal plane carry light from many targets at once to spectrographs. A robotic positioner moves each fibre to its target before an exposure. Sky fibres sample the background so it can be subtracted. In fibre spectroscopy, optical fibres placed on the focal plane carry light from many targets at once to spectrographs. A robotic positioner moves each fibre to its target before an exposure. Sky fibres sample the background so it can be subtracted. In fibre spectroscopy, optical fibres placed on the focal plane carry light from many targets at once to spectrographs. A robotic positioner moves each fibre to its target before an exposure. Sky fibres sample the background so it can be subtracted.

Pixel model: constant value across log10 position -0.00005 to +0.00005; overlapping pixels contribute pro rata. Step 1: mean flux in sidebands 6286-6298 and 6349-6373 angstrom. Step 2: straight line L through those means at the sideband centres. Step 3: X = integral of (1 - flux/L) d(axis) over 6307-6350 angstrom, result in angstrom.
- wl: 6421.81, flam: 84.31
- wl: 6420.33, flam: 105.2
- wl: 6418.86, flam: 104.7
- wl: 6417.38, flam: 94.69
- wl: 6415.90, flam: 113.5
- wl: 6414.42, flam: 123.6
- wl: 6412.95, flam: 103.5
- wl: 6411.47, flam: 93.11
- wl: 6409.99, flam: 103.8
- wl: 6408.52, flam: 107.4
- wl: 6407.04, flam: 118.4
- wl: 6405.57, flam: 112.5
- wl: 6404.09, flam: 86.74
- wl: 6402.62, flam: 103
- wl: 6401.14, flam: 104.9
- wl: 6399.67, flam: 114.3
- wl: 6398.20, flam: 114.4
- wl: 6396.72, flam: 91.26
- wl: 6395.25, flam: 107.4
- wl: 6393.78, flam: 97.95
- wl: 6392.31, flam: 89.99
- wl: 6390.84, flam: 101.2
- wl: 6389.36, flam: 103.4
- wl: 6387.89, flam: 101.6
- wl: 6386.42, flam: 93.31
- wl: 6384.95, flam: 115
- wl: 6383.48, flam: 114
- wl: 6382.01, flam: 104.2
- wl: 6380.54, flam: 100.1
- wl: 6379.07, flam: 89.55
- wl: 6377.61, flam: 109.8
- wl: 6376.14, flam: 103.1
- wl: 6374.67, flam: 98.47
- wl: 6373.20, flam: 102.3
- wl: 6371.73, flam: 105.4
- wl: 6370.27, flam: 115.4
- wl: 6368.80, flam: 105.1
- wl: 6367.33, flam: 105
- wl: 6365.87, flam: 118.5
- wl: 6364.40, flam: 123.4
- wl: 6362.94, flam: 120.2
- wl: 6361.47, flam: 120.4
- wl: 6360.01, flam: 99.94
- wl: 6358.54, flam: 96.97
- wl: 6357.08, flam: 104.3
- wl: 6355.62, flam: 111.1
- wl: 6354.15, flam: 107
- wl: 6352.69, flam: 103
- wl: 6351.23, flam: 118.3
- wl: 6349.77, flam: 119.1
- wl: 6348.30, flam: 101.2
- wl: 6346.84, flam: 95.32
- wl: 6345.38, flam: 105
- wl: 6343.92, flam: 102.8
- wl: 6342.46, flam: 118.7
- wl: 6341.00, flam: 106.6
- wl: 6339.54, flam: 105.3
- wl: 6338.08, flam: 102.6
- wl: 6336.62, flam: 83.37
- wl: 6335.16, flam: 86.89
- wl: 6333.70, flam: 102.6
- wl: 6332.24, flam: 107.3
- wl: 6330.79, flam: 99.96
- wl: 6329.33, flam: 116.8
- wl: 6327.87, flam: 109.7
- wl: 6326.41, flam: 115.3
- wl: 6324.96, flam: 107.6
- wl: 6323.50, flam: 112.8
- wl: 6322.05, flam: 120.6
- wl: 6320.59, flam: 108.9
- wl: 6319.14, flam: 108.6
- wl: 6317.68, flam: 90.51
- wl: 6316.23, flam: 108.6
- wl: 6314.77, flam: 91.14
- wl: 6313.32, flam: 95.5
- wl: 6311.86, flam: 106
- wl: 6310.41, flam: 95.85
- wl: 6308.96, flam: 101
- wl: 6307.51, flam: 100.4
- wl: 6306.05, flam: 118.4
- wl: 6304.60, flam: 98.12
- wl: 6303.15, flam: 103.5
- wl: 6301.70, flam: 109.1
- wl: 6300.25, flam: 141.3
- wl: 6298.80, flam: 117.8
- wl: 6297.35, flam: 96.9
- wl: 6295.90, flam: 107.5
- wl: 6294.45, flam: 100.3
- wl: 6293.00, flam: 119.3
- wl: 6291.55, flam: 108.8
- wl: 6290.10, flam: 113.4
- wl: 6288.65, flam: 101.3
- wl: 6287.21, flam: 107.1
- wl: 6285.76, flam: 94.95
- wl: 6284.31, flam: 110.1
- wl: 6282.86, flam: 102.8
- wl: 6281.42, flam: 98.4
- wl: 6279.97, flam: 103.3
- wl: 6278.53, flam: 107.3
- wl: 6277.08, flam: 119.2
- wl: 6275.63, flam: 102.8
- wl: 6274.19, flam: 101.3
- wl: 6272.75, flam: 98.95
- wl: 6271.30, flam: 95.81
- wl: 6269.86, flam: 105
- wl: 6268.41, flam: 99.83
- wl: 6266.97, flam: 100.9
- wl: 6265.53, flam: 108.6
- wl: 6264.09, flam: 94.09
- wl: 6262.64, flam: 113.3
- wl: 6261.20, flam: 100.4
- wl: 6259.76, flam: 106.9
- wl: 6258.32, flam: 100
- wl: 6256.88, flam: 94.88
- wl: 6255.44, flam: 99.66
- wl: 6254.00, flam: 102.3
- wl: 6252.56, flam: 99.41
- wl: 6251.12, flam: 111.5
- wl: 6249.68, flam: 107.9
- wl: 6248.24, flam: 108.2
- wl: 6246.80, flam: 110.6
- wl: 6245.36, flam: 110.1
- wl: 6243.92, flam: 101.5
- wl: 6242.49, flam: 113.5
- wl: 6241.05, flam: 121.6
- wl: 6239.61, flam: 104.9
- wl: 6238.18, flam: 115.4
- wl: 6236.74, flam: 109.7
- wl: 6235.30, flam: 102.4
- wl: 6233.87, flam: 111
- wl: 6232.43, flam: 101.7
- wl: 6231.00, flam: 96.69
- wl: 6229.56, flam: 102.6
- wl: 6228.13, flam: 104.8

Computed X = 1.8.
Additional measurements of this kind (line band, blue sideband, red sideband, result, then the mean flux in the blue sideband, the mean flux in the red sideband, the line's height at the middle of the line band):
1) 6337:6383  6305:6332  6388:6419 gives -0.79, 106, 104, 105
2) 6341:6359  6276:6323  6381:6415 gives -0.28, 106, 104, 105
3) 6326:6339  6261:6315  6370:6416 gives 0.29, 105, 104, 105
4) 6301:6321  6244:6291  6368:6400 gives 0.26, 104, 103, 104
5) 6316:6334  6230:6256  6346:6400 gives -0.37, 107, 106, 106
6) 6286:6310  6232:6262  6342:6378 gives -0.29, 106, 108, 107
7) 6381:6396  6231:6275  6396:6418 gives 0.41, 105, 106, 106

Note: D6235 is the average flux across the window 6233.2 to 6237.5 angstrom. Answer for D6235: 108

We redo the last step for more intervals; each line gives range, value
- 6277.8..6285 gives 104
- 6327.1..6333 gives 108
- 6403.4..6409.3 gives 106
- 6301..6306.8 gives 107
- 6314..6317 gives 99.7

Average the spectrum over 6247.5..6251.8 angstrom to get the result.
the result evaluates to 109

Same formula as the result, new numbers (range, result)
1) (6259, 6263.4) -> 107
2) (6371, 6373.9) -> 104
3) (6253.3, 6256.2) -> 101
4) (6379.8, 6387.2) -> 105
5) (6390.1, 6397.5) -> 97.6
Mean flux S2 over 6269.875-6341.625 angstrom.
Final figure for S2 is 105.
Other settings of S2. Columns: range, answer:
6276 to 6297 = 106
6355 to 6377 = 109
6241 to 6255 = 108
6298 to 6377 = 107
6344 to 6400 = 106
